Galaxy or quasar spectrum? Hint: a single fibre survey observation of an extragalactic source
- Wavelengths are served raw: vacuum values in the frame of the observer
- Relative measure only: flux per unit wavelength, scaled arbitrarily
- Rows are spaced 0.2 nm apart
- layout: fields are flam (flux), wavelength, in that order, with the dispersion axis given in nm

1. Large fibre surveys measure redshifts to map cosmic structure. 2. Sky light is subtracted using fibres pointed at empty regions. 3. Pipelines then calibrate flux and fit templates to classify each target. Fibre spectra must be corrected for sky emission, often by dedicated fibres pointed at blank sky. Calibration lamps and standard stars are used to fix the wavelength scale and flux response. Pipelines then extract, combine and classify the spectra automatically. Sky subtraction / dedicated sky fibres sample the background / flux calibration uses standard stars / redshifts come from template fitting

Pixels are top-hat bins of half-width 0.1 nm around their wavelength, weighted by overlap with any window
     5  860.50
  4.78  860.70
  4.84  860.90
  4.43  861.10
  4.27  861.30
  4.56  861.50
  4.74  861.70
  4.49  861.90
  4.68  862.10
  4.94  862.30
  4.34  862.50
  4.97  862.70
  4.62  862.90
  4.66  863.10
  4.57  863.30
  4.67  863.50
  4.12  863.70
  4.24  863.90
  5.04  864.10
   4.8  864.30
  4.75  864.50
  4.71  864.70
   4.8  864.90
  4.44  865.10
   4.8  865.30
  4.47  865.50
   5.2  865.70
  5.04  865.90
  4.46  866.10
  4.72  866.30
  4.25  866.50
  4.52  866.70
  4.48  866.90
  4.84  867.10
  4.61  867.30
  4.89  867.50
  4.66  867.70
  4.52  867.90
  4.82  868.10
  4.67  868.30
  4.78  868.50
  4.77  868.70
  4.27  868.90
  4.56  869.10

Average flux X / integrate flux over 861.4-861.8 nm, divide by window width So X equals 4.65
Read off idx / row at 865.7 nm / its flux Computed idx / 5.2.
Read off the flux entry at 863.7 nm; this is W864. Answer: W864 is 4.12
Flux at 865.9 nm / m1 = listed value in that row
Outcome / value 5.04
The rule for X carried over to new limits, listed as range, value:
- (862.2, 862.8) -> 4.75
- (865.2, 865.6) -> 4.63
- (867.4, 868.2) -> 4.72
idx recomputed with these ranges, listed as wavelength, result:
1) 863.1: 4.66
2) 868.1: 4.82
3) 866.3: 4.72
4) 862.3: 4.94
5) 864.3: 4.8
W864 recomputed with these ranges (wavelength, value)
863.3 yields 4.57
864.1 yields 5.04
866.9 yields 4.48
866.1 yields 4.46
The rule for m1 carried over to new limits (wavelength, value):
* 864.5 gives 4.75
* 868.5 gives 4.78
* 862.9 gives 4.62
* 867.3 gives 4.61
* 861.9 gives 4.49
